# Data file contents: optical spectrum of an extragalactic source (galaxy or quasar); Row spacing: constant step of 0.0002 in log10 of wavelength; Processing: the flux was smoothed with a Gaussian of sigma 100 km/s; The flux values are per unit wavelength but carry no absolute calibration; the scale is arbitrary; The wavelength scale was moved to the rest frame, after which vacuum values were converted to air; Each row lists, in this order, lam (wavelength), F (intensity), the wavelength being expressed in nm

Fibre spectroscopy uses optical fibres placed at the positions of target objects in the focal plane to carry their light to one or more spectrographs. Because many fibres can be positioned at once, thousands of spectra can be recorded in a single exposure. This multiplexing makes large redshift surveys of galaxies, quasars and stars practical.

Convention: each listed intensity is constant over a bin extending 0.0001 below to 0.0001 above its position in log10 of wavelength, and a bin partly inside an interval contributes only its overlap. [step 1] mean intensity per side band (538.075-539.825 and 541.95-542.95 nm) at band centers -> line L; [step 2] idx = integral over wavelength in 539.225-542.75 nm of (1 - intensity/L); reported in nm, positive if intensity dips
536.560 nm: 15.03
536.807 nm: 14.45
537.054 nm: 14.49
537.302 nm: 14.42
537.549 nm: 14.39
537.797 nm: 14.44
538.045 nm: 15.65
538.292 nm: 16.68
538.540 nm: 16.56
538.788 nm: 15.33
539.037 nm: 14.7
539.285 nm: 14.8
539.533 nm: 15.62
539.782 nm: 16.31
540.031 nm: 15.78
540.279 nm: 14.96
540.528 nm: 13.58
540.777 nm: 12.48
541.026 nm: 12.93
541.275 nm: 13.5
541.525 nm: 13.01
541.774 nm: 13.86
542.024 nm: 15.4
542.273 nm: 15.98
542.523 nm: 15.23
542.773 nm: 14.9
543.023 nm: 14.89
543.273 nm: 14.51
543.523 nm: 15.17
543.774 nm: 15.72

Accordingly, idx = 0.218 nm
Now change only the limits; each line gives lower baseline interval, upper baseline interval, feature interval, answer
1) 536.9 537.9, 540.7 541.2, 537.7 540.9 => -0.373 nm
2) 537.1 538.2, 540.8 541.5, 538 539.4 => -0.133 nm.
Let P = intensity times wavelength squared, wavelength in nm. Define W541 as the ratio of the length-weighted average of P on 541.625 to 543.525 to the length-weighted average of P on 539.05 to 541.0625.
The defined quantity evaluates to 1.0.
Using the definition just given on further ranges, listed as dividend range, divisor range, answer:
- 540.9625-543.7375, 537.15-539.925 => 0.96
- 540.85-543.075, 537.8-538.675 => 0.91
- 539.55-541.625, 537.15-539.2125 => 0.94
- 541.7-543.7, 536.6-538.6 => 1.02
